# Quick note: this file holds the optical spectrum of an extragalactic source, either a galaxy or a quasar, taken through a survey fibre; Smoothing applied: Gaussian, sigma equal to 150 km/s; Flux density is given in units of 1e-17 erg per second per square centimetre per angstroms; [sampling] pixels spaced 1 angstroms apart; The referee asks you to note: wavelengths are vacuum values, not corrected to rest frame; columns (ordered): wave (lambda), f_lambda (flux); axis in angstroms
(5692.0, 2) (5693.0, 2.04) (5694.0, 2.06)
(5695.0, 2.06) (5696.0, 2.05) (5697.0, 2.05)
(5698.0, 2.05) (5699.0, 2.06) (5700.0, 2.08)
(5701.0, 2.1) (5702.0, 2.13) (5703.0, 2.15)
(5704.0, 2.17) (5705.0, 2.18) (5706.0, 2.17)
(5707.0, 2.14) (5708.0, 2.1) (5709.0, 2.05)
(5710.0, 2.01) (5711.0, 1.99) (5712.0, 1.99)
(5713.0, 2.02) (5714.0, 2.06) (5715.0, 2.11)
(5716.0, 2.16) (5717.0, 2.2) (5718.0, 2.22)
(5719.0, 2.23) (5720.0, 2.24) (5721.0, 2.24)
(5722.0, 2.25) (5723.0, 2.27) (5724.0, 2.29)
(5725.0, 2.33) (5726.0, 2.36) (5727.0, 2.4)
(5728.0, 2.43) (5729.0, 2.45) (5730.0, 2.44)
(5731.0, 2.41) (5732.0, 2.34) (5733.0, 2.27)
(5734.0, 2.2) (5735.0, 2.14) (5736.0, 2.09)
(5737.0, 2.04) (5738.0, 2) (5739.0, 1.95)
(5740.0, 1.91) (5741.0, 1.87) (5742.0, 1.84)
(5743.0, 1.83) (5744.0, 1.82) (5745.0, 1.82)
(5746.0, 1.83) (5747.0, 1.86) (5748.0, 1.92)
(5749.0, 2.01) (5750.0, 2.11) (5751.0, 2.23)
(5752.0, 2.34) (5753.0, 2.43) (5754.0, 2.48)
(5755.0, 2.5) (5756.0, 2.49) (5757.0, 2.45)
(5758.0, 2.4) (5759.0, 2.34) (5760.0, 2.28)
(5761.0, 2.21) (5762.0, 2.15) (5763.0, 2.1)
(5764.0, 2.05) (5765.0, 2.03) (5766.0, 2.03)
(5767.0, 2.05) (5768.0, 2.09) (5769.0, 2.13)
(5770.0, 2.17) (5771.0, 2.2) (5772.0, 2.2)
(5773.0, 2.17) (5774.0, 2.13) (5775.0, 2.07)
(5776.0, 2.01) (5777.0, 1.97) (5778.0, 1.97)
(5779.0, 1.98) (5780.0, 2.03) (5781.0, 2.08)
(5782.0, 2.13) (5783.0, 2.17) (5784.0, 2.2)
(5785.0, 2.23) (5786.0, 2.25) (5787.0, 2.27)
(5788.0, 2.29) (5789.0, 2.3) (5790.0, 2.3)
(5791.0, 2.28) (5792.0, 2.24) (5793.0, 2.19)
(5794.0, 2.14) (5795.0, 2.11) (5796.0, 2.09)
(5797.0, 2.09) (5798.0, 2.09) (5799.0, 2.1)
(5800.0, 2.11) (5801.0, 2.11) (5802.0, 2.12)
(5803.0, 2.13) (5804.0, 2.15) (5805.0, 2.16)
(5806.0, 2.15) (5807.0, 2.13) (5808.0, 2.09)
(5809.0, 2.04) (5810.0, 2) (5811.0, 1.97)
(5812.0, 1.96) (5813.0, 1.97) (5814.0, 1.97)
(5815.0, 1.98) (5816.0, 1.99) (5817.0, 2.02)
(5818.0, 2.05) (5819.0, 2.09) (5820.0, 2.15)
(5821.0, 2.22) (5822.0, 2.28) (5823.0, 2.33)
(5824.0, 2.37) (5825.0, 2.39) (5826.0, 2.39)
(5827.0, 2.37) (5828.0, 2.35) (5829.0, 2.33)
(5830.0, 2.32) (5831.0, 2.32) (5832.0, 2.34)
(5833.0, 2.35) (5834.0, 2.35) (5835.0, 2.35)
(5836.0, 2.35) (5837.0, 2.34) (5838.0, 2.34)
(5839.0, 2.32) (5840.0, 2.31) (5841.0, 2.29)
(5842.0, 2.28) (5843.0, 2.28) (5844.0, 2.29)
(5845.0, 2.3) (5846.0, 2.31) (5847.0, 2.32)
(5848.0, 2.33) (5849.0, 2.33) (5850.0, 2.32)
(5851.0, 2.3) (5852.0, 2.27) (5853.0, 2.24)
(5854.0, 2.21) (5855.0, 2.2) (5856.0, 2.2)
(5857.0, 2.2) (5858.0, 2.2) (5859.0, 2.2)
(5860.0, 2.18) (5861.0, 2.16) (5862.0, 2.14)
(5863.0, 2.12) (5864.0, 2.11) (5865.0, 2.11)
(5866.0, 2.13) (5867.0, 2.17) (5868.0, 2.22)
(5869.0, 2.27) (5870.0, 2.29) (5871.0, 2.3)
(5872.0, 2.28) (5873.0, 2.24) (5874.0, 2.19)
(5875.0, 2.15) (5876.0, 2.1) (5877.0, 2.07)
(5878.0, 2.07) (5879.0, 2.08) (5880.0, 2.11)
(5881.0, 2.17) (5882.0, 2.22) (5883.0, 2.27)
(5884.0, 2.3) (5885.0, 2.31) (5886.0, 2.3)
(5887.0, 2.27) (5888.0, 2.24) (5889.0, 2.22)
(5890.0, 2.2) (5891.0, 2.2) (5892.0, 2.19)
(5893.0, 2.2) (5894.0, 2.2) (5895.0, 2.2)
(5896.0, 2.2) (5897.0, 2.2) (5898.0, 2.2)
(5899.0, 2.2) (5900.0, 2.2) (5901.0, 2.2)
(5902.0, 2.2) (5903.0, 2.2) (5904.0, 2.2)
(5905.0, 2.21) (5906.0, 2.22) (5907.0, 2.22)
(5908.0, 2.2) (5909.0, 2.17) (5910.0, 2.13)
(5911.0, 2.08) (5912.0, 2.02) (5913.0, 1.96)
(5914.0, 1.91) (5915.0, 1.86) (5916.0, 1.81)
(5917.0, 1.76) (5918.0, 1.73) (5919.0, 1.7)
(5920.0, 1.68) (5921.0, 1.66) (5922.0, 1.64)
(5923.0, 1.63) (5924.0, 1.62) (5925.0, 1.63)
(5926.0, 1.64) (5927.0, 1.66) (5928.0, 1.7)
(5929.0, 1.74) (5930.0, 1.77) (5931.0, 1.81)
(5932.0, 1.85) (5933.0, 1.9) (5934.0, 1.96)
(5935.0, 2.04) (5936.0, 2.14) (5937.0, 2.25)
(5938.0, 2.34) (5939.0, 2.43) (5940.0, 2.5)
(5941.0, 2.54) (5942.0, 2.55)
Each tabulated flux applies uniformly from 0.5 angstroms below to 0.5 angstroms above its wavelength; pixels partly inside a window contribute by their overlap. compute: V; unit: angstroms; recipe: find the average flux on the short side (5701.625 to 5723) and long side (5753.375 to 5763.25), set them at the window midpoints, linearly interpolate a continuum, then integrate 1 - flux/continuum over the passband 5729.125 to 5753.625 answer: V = 2.05 angstroms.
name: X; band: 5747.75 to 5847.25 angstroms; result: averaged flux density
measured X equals 2.19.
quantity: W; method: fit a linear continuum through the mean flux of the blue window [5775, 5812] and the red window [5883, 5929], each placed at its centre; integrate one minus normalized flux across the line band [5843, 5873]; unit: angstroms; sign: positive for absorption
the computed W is -2.31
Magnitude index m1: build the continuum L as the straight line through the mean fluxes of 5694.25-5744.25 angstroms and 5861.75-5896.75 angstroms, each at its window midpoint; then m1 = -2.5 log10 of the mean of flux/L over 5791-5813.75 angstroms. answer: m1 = 0.035 mag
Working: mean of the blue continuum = 2.14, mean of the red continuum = 2.2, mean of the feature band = 2.1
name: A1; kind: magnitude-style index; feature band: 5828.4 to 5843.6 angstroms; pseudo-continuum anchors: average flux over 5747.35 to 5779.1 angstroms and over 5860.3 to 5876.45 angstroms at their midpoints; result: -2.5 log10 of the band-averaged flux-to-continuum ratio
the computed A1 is -0.07 mag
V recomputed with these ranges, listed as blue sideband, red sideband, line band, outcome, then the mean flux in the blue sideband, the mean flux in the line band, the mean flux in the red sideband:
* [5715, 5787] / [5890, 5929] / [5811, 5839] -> -1.99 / 2.16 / 2.23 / 1.99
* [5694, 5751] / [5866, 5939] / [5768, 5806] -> -0.84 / 2.12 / 2.14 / 2.07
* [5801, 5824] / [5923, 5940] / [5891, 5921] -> -1.82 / 2.1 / 2.07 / 1.91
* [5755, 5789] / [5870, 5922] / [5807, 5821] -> 0.77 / 2.17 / 2.03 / 2.12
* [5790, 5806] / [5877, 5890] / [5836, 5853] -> -1.00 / 2.15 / 2.31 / 2.21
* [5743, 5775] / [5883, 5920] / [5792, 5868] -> -2.19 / 2.16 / 2.2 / 2.12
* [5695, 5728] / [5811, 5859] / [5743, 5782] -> 1.09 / 2.15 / 2.13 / 2.25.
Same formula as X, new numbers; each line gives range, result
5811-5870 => 2.23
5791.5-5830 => 2.14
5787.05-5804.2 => 2.17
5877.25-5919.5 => 2.13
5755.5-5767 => 2.22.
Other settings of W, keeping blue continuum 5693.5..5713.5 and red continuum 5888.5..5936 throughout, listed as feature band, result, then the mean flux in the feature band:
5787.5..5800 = -0.9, 2.18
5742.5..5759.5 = -0.9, 2.17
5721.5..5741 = -1.5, 2.23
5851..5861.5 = -1.1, 2.21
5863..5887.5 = -2.4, 2.2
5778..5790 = -0.8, 2.17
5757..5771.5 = -0.8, 2.17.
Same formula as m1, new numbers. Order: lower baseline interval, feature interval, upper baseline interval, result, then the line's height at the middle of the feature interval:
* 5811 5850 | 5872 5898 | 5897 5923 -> -0.06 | 2.09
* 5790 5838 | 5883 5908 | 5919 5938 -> -0.16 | 1.92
